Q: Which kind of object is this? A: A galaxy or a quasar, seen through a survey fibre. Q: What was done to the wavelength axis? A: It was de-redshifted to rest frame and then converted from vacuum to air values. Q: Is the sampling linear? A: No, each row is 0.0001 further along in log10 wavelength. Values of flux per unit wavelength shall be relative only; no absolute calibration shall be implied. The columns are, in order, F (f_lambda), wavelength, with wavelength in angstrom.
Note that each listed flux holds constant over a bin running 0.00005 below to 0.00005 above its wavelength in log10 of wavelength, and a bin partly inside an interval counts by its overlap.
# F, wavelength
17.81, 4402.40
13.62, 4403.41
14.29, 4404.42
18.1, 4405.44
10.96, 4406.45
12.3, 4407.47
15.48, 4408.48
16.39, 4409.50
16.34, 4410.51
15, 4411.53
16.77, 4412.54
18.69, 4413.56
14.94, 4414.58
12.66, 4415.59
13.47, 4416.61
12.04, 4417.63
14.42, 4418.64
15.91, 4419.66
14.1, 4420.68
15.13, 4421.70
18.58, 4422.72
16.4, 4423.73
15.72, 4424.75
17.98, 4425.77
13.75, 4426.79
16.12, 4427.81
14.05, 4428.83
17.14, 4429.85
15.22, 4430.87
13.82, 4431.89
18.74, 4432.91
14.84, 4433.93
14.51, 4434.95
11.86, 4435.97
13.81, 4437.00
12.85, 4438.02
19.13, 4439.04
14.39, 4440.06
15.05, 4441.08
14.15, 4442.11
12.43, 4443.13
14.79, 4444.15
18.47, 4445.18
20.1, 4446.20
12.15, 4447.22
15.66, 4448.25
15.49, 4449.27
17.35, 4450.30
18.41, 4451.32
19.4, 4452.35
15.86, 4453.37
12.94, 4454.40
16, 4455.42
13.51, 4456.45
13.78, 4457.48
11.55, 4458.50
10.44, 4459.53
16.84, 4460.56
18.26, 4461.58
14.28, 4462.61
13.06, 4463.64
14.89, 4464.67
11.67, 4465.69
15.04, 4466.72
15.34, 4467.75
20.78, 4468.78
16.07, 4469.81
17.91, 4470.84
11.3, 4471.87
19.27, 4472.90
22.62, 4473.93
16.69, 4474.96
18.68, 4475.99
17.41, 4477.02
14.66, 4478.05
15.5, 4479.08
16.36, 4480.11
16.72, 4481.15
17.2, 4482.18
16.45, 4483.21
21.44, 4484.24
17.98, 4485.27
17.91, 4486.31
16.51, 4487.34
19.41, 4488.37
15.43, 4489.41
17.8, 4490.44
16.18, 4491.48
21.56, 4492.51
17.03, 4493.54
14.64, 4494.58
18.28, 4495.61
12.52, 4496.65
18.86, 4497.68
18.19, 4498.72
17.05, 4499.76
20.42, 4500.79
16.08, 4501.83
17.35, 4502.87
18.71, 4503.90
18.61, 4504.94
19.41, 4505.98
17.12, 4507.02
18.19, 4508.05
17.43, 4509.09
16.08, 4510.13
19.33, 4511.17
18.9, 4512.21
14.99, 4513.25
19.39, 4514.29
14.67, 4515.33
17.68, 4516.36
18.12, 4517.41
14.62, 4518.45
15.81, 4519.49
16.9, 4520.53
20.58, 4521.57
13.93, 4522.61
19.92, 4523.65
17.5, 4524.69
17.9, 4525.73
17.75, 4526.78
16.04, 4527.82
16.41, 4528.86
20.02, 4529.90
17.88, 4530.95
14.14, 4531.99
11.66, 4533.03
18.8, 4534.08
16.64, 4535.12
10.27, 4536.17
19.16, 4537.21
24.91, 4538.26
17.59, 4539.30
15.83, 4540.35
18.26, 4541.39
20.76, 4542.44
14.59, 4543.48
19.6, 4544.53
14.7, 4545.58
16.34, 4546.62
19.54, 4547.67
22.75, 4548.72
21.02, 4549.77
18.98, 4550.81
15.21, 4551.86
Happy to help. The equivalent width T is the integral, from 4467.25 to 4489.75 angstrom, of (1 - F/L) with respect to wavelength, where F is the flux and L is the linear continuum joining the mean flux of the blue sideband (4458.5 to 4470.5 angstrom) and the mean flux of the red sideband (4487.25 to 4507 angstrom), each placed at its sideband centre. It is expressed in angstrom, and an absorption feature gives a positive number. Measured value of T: -1.7 angstrom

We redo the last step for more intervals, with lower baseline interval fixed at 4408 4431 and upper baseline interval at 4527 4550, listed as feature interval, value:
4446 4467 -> 1.5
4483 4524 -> -1.4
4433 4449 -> 0.8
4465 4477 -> -0.3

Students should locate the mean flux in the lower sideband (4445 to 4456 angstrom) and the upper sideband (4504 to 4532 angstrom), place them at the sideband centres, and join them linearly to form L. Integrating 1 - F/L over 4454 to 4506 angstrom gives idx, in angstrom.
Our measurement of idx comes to 1.00 angstrom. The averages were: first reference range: 16.5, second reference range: 17.5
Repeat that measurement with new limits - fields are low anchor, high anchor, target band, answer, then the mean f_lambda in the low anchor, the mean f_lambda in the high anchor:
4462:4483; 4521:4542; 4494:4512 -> -0.83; 16.3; 17.3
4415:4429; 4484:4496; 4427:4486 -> 2.28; 15.1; 17.8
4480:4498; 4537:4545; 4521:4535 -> 1.02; 17.4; 18.8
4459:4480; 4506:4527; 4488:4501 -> -0.50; 16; 17.4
